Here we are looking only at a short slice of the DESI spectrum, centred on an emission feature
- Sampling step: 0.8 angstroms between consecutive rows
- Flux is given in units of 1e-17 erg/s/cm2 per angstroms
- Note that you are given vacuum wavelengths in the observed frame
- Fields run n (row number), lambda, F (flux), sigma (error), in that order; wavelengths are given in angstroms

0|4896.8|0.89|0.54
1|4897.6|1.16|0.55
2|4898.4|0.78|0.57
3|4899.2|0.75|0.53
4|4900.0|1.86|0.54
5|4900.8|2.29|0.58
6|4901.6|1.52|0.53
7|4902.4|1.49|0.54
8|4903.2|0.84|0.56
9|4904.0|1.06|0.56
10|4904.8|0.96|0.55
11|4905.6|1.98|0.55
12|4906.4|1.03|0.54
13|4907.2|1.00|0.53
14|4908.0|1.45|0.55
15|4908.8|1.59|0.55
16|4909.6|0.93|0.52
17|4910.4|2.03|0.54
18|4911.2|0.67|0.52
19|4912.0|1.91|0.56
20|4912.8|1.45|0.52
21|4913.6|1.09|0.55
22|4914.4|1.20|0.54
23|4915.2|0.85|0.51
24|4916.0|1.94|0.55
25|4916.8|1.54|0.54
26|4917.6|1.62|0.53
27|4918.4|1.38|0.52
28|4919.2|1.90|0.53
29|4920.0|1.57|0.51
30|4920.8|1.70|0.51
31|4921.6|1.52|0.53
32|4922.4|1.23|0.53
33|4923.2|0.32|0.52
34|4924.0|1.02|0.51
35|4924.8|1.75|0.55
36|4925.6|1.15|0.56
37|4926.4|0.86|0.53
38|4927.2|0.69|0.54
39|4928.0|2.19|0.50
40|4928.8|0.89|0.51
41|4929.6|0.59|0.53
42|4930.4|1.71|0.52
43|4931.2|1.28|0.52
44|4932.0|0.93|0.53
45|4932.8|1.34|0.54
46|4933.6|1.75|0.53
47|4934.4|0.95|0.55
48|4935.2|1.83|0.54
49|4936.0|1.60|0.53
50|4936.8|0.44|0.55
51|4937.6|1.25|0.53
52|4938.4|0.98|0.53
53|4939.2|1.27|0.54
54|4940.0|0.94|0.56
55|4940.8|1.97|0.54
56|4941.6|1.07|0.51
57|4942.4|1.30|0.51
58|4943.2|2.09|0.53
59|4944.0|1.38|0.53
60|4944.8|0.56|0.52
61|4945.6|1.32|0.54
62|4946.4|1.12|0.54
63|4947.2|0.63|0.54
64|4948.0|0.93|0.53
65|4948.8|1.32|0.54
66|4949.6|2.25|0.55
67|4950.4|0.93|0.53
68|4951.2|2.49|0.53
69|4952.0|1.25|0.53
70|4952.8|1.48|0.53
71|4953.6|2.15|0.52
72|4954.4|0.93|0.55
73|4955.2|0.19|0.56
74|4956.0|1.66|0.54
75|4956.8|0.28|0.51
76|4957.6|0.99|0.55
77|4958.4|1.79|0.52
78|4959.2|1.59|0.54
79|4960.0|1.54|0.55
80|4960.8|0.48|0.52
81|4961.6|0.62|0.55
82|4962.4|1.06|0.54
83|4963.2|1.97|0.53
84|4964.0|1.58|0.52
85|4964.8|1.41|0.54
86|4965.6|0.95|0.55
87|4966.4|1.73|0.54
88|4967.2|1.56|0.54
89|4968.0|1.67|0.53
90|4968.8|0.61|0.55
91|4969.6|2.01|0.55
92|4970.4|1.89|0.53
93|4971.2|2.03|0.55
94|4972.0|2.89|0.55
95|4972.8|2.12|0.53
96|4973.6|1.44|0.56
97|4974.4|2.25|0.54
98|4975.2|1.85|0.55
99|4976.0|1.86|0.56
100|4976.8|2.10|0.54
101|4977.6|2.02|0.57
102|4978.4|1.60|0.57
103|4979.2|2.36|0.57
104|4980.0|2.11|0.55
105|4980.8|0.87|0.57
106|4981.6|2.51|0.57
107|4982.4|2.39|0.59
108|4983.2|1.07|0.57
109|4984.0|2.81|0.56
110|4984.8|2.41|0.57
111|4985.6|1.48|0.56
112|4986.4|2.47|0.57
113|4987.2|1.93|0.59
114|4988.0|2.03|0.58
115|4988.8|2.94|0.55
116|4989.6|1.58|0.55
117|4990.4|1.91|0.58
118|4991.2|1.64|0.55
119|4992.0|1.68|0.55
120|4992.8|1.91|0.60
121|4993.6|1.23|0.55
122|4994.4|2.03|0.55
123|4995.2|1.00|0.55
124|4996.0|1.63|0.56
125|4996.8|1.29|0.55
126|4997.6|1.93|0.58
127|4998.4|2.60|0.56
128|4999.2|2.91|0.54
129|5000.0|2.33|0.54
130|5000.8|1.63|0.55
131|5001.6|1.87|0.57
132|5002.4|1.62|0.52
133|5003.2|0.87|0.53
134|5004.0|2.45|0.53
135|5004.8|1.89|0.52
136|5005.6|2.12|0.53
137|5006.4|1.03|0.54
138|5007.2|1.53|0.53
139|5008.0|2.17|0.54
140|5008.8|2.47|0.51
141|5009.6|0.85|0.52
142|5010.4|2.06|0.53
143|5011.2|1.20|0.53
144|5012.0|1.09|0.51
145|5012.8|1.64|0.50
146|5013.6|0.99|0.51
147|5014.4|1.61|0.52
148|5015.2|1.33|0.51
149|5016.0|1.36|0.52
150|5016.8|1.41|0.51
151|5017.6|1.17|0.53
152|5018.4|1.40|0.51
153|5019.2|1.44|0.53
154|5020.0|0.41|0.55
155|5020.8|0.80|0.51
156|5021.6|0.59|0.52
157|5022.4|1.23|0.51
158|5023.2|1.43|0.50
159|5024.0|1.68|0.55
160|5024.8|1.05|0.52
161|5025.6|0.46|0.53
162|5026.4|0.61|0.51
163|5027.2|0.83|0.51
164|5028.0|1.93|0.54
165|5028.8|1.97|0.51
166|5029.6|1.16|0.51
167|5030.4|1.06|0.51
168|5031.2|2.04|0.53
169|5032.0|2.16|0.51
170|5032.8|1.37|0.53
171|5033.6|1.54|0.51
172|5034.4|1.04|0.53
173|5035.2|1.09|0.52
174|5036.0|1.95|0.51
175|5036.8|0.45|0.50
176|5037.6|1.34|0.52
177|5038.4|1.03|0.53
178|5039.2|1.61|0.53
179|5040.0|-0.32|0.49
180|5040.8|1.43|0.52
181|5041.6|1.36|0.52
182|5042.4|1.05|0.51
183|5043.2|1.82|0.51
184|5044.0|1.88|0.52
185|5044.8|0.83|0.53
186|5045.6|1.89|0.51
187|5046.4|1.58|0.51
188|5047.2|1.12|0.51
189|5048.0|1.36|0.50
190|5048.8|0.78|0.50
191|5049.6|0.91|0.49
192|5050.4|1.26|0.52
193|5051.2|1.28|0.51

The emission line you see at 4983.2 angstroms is Mg II 2798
